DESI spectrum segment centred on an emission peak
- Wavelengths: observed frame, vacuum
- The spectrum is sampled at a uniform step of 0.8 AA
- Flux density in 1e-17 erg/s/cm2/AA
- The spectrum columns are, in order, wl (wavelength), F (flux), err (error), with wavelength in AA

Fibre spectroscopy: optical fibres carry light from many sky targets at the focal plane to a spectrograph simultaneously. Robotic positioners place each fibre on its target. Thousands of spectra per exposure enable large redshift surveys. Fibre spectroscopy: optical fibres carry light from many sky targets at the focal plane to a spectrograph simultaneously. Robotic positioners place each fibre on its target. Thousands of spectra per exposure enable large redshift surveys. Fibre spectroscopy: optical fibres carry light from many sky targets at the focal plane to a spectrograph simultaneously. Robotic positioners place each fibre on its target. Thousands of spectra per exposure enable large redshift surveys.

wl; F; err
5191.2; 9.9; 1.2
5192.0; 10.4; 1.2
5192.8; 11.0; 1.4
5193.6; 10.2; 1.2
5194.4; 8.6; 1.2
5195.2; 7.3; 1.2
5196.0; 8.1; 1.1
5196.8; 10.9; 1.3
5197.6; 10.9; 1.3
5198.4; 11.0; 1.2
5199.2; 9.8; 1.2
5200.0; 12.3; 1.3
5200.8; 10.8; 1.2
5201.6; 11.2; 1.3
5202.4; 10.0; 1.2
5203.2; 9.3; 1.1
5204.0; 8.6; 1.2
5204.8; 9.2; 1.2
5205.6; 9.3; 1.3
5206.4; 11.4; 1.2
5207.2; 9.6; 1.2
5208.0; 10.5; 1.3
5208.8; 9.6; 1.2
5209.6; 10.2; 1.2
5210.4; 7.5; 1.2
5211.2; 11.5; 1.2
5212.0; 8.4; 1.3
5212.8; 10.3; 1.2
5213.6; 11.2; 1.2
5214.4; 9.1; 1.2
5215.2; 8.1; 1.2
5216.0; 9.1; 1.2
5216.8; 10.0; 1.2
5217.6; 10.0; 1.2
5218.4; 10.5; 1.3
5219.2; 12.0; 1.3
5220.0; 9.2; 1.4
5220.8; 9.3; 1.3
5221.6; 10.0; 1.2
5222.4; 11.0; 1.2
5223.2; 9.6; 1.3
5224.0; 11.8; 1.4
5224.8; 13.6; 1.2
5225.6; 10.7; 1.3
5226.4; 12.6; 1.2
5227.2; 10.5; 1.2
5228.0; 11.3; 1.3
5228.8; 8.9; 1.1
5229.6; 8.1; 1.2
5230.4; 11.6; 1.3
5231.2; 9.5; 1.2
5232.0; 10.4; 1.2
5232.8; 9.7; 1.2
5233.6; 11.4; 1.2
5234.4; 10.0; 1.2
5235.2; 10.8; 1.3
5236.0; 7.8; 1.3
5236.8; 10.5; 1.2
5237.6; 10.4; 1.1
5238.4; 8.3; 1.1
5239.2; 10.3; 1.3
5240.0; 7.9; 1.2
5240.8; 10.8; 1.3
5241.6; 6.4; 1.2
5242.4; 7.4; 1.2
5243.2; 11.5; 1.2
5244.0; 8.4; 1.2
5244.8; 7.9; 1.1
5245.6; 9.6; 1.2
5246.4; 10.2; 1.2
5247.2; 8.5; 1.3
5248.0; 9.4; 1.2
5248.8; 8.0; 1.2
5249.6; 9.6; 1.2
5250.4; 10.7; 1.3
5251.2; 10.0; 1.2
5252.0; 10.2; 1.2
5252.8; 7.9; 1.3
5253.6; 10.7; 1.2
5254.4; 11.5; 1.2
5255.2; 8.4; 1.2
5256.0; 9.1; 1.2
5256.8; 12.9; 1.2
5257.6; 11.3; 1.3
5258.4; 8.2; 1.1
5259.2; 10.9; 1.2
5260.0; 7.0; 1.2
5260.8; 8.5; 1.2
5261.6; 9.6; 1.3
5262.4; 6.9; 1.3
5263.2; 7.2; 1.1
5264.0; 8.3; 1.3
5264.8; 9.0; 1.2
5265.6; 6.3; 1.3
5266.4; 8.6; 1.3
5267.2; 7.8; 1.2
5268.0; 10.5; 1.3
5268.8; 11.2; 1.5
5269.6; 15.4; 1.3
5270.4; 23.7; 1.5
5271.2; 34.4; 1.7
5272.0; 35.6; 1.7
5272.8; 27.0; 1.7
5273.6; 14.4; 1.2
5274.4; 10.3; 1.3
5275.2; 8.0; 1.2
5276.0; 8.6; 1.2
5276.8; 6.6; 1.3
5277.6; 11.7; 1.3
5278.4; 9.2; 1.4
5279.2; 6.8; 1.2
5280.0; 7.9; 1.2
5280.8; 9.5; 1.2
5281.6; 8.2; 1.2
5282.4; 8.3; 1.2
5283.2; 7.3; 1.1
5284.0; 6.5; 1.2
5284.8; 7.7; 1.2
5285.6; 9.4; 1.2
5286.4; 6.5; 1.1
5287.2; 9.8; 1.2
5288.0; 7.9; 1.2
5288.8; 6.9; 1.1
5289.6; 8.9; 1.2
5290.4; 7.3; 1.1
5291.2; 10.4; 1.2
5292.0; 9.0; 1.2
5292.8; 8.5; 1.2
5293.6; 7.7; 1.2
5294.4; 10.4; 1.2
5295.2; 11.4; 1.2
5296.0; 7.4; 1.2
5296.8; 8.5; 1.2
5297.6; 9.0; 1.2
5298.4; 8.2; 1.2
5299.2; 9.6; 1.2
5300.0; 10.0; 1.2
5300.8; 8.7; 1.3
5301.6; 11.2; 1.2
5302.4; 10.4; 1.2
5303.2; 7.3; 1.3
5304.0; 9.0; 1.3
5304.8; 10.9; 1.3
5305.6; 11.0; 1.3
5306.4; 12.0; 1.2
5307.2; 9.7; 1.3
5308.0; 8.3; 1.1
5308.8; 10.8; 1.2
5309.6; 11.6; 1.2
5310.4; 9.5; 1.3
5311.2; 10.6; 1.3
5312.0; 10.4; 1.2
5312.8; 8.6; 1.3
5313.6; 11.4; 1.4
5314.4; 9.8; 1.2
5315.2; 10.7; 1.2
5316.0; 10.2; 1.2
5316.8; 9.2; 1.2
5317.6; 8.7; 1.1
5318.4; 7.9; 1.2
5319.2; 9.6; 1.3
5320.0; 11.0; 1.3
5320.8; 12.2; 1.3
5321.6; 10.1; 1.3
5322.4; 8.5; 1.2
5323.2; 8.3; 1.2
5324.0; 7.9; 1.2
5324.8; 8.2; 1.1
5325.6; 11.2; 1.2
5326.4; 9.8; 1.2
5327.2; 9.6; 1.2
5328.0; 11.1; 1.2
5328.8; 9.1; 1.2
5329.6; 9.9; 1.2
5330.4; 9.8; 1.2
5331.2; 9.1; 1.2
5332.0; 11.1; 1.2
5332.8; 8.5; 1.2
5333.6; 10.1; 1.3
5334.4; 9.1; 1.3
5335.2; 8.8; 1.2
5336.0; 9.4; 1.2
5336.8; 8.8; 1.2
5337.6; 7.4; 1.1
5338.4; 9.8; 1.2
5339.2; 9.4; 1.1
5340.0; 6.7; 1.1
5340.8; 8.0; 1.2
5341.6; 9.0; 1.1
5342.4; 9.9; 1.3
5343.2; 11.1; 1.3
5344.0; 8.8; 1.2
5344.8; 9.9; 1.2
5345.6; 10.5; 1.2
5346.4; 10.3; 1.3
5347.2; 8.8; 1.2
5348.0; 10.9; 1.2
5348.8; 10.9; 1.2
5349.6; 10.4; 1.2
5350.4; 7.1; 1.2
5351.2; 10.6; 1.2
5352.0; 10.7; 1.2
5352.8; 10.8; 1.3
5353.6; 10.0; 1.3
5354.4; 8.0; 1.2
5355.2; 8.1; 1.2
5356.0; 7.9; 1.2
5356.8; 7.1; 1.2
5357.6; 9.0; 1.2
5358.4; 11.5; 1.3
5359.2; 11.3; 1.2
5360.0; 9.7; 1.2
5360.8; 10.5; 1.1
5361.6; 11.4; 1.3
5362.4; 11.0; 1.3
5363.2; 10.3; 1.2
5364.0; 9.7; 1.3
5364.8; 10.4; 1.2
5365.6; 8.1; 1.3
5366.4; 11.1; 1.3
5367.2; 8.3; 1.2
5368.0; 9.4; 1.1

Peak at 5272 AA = Hbeta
